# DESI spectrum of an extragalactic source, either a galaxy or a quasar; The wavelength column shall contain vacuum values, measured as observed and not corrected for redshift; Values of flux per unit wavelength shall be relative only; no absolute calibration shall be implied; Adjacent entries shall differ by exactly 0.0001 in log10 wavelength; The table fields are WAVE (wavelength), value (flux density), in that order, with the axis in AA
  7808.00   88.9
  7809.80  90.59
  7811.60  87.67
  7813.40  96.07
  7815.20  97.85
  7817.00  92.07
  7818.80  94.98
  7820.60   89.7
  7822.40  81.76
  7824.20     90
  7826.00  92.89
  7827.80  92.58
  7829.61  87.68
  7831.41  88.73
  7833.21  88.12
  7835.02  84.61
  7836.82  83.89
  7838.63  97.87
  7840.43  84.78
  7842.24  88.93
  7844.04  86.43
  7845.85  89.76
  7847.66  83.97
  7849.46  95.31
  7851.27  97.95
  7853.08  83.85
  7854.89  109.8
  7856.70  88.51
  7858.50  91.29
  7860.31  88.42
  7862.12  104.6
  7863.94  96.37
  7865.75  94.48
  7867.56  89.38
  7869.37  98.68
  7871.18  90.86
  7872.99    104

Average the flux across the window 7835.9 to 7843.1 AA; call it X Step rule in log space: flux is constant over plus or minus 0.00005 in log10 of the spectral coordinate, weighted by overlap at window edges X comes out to 88.8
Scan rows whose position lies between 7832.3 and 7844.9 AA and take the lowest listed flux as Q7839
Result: 83.89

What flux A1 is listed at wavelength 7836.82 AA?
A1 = 83.89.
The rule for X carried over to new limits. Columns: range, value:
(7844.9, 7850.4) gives 89.7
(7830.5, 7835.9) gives 87.2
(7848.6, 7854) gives 92.3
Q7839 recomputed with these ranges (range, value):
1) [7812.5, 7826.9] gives 81.76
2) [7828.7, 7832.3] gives 87.68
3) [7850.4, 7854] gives 83.85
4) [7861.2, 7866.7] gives 94.48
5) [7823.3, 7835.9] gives 84.61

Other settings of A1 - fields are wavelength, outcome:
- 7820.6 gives 89.7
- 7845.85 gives 89.76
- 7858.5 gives 91.29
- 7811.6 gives 87.67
